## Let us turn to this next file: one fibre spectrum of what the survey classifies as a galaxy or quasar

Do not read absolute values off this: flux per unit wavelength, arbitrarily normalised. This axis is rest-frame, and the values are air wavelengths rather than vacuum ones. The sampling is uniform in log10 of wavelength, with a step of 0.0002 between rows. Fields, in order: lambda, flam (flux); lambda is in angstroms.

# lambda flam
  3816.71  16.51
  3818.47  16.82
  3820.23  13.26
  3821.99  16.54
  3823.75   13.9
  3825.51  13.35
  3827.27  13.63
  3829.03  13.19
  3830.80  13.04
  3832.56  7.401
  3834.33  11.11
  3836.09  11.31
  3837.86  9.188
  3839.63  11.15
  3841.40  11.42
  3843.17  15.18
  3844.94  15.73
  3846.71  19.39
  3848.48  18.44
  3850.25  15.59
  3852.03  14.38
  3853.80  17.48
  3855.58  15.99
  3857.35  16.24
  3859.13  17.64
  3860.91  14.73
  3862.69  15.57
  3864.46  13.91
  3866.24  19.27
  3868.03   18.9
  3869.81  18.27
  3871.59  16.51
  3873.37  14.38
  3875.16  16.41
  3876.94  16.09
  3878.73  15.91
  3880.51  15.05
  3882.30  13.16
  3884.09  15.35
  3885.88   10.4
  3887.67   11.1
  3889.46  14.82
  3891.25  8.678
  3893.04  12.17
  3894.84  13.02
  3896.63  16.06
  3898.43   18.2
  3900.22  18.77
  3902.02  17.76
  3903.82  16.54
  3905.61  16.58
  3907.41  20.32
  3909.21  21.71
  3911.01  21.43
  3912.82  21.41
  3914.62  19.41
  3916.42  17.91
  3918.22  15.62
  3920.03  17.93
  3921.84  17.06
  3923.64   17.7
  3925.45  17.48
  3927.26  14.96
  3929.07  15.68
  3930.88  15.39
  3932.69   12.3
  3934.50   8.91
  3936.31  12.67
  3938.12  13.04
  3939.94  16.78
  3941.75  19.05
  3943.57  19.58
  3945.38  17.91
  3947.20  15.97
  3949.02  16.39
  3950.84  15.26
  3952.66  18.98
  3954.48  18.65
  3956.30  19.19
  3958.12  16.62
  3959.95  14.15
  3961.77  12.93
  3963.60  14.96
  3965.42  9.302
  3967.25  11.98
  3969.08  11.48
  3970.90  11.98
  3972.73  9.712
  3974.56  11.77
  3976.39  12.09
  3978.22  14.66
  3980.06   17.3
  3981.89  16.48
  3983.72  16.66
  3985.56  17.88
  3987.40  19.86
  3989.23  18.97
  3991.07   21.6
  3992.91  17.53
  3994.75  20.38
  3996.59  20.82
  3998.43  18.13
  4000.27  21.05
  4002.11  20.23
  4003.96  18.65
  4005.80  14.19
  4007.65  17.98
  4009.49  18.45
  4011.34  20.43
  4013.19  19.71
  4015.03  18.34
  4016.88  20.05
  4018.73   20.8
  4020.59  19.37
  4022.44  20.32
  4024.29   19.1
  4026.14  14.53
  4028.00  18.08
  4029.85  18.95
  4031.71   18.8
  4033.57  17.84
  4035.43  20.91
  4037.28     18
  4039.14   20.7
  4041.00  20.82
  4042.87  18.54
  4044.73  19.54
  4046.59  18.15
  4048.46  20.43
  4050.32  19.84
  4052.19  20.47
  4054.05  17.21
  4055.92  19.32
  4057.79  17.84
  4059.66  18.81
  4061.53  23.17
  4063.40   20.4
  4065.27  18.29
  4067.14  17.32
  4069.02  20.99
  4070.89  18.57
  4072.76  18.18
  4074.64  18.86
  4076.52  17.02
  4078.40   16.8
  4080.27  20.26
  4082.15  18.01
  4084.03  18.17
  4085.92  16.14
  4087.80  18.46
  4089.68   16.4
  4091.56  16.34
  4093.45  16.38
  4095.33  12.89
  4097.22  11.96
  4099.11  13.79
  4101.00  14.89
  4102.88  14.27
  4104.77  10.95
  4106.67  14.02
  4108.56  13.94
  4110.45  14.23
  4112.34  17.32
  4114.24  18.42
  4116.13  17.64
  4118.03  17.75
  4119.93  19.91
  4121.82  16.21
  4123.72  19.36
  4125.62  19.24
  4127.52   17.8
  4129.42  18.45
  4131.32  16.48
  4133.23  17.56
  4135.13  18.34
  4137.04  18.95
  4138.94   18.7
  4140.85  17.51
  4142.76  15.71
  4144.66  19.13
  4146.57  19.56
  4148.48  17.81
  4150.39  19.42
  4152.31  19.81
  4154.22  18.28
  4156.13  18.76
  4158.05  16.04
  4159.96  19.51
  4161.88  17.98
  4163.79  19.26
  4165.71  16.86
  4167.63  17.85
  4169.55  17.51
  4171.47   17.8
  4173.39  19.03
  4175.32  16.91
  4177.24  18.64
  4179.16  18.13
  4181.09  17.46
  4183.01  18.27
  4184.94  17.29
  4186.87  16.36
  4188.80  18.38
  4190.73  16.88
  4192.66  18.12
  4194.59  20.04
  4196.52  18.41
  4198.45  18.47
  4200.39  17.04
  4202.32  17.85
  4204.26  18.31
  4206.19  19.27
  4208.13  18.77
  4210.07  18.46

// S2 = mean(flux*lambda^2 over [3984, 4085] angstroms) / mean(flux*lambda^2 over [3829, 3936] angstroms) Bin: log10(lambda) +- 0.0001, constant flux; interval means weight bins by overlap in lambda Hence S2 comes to 1.3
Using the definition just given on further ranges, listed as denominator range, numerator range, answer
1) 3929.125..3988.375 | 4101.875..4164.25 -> 1.27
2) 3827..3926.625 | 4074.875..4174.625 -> 1.25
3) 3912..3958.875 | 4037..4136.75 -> 1.14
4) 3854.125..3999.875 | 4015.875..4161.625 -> 1.21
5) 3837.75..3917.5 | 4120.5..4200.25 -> 1.30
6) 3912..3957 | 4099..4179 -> 1.17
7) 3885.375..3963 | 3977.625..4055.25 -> 1.22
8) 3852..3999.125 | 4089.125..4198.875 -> 1.20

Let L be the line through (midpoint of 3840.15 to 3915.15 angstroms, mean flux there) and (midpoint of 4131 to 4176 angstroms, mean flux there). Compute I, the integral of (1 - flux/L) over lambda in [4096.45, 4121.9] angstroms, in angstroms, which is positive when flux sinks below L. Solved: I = 3.5 angstroms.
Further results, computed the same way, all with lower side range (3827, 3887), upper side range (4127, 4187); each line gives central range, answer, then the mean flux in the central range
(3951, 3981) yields 3.39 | 14.1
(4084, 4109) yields 3.72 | 14.8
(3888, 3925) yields -4.26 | 17.1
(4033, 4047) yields -2.19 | 19.4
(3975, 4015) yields -4.64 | 18.2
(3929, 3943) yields 1.21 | 14.3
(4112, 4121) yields -0.32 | 18.2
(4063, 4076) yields -1.31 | 18.8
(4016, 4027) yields -1.65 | 19.1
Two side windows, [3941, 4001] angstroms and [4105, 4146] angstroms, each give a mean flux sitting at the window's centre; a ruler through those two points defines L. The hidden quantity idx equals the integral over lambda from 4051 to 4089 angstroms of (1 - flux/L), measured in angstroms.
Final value -3.8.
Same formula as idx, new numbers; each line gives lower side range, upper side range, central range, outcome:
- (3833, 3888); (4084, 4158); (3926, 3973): 2.4 angstroms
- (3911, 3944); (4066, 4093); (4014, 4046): -3.1 angstroms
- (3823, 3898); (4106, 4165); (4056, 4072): -2.3 angstroms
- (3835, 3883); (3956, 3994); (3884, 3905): 1.3 angstroms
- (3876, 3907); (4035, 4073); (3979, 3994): -0.7 angstroms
